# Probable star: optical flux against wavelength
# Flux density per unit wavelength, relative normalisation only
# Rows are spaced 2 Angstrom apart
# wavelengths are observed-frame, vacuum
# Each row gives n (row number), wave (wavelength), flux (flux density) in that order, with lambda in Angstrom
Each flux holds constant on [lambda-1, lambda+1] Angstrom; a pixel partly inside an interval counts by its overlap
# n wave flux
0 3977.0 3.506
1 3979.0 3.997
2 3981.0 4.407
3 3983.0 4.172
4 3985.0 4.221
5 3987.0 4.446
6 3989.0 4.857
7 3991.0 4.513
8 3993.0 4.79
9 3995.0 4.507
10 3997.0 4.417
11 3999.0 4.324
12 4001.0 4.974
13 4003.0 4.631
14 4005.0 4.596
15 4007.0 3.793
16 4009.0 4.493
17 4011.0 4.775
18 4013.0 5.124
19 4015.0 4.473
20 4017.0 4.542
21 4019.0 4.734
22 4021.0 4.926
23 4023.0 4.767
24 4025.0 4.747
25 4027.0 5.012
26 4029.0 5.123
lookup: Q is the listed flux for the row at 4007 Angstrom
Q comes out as 3.793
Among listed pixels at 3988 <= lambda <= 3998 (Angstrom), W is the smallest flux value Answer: 4.417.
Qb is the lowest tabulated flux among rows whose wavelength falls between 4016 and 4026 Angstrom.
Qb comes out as 4.542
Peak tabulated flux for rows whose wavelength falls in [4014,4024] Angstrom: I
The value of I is 4.926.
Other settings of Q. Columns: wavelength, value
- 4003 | 4.631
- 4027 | 5.012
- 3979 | 3.997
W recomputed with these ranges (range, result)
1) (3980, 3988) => 4.172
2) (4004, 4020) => 3.793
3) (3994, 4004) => 4.324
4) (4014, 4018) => 4.473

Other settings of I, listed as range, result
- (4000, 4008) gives 4.974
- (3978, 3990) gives 4.857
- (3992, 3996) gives 4.79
